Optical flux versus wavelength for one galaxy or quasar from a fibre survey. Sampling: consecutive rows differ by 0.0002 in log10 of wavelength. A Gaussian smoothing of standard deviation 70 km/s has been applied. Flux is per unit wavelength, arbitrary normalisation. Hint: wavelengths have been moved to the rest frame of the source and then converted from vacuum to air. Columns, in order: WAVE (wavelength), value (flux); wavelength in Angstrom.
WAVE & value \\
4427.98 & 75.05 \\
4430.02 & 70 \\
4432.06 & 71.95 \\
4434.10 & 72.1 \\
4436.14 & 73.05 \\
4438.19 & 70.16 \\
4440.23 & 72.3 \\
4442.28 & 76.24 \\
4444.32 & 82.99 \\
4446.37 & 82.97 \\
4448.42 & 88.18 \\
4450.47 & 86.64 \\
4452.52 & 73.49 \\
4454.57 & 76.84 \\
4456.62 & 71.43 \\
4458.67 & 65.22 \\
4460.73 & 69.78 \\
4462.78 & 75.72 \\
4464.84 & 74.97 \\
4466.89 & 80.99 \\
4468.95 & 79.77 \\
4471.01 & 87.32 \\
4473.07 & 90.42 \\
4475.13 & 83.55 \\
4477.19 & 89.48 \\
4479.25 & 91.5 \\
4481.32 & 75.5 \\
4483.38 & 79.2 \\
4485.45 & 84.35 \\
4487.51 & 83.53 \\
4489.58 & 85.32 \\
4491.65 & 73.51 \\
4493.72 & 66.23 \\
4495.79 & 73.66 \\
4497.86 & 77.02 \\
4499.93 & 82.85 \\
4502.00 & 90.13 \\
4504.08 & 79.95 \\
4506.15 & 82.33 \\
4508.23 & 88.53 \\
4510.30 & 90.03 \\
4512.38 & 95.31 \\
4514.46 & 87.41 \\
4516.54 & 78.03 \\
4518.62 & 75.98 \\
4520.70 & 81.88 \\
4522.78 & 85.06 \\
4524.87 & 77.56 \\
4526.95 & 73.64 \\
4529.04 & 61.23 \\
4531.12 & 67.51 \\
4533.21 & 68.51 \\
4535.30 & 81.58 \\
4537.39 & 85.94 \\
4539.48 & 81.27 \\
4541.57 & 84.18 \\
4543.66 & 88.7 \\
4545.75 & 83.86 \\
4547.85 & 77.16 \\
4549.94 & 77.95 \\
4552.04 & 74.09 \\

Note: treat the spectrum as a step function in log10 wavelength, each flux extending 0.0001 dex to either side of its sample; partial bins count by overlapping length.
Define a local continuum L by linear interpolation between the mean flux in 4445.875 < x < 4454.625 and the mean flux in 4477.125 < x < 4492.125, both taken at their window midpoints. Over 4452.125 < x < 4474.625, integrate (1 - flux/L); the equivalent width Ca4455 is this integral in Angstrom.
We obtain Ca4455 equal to 1.4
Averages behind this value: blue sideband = 82.1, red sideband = 82.7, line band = 77.2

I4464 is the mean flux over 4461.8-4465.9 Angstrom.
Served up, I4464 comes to 75.4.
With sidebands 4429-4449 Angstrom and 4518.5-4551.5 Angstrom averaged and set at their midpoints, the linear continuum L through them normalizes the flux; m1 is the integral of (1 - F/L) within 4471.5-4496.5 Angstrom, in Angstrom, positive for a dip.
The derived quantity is -1.5 Angstrom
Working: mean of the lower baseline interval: 75.7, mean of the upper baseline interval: 78.2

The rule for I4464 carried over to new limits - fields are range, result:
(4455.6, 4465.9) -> 71.5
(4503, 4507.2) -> 81.1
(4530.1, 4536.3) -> 72.4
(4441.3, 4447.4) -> 80.8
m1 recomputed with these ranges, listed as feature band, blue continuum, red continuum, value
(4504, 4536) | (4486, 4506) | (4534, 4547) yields 0.82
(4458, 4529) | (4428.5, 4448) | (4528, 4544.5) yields -4.24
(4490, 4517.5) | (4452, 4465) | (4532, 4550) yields -1.74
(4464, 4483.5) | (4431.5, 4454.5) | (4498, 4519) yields -0.62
